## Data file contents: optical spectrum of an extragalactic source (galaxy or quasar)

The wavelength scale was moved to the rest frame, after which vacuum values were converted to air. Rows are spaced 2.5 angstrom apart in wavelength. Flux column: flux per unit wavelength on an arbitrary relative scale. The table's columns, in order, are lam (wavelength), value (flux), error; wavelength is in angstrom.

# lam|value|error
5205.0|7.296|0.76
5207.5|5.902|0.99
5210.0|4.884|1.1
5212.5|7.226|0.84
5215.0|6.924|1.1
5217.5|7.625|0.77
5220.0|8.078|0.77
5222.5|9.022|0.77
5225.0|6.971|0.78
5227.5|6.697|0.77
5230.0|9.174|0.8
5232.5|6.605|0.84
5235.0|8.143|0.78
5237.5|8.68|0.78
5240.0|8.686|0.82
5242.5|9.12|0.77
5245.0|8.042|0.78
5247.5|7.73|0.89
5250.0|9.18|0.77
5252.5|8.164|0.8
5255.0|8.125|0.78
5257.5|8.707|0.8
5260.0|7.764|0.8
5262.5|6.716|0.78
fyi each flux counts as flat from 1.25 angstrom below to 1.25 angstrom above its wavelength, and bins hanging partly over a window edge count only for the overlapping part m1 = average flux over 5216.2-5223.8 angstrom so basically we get 8.22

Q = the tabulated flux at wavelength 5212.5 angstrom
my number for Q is 7.226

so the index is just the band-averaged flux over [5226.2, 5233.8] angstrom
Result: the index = 7.49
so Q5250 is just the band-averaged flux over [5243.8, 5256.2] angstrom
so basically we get 8.25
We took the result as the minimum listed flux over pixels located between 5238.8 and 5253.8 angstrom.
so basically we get 7.73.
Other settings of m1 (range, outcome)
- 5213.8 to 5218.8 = 7.29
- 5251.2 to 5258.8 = 8.33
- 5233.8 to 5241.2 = 8.5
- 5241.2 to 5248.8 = 8.31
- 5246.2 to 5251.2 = 8.44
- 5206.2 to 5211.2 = 5.42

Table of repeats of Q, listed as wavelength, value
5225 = 6.971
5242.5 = 9.12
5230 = 9.174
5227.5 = 6.697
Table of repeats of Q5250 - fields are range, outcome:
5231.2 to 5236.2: 7.38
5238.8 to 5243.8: 8.9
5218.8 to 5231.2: 7.98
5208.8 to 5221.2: 6.95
